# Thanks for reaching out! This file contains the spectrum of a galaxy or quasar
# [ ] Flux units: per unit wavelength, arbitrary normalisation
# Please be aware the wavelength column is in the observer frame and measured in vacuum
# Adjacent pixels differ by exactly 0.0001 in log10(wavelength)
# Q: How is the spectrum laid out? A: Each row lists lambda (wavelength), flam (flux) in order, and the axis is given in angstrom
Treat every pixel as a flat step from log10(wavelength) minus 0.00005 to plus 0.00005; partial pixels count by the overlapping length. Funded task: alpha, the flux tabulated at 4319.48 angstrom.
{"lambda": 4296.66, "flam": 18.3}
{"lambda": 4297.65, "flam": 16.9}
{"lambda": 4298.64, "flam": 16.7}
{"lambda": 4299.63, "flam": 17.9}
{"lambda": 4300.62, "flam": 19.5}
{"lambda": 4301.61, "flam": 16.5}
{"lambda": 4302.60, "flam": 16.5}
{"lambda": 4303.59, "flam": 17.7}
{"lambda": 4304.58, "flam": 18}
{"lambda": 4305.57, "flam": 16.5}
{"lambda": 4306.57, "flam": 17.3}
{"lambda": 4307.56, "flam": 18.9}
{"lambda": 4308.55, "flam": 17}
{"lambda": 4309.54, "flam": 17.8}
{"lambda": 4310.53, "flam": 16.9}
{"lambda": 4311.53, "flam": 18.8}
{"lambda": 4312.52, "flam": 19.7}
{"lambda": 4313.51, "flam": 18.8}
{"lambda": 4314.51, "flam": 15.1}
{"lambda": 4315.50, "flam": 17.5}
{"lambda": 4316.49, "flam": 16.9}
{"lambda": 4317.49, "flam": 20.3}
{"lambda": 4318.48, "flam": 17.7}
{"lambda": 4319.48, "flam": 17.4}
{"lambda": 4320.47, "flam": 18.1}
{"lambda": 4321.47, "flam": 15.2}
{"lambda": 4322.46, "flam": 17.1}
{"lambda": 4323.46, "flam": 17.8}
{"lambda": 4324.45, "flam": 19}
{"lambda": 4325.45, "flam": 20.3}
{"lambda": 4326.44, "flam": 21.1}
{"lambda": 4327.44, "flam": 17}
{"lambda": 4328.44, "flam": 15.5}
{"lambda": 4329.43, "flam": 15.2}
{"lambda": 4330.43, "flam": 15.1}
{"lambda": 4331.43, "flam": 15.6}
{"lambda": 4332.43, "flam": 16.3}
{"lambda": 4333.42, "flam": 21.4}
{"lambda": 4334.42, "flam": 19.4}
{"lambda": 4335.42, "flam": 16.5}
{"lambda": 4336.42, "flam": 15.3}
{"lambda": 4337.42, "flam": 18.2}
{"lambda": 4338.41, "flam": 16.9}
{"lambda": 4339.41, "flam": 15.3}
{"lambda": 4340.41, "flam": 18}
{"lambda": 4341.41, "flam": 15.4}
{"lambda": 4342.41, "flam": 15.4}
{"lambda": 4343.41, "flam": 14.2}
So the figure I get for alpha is 17.4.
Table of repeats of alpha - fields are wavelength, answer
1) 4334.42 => 19.4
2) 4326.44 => 21.1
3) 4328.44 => 15.5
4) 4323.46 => 17.8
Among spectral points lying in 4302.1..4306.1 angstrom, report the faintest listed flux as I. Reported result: 16.5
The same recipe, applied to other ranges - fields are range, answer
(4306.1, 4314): 16.9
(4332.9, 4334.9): 19.4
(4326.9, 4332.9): 15.1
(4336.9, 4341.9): 15.3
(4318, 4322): 15.2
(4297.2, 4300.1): 16.7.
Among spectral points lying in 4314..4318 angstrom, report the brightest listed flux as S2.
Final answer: 20.3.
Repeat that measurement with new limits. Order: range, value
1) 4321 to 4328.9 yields 21.1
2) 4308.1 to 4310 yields 17.8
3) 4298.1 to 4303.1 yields 19.5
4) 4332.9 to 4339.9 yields 21.4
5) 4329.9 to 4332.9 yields 16.3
